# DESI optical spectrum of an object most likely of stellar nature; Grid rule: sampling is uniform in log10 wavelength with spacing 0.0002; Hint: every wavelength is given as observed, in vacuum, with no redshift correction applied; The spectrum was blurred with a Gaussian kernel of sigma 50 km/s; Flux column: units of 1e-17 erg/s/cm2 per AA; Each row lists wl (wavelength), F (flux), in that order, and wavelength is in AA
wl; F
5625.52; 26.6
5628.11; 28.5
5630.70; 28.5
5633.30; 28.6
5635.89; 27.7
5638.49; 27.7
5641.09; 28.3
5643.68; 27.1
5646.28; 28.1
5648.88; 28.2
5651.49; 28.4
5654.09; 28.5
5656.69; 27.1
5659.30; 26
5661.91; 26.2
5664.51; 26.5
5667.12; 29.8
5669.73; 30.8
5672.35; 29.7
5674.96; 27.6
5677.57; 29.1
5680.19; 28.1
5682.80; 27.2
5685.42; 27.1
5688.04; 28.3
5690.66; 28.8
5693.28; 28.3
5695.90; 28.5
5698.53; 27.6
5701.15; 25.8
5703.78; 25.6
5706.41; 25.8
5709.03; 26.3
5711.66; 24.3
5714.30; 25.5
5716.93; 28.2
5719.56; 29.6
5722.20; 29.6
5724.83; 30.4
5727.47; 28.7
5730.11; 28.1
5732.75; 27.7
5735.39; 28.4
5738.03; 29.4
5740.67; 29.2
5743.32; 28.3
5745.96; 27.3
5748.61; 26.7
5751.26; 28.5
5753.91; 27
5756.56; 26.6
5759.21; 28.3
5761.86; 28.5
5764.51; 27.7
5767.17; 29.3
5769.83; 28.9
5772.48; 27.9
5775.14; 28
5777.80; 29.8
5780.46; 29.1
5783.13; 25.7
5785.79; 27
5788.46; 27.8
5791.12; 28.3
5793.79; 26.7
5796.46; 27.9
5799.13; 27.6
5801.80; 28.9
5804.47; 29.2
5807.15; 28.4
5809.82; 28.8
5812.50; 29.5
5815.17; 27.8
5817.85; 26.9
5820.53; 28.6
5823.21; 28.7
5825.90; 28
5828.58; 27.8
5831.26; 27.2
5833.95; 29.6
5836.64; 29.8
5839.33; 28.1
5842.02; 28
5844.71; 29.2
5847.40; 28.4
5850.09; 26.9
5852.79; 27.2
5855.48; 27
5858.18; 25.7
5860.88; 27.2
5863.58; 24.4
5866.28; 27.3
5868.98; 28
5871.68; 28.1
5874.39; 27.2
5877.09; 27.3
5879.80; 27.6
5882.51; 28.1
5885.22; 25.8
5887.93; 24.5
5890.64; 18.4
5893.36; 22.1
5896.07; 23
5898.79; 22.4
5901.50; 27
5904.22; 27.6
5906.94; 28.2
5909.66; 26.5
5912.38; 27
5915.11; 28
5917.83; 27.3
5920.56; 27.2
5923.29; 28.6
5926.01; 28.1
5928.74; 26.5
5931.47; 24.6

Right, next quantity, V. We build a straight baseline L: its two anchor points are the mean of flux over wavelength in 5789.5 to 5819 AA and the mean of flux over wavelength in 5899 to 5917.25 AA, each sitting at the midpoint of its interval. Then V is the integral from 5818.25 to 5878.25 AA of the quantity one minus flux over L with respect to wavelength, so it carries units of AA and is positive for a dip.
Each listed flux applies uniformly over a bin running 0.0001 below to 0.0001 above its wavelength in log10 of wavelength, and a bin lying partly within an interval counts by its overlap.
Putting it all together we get 0.0 AA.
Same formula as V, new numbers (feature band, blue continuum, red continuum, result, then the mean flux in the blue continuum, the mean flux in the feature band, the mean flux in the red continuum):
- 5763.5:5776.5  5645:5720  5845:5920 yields -0.7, 27.6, 28.4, 26.3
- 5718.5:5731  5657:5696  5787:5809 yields -0.5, 28.1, 29.3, 28.1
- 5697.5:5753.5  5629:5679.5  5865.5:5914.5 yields -0.5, 28.1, 27.7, 25.9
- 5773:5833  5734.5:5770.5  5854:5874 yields -1.2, 28.1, 28.1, 26.8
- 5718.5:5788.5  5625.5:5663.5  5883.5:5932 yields -3.6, 27.7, 28.3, 25.8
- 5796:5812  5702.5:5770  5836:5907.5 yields -0.8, 27.8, 28.5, 26.4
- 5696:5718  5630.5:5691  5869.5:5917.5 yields 1.1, 28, 26.2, 25.9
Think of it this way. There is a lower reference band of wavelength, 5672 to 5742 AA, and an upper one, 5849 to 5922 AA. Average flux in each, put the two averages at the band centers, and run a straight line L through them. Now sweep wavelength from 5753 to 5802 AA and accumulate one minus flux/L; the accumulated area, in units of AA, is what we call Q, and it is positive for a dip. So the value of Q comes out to -1.33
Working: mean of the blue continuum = 27.9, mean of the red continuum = 26.2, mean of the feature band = 27.9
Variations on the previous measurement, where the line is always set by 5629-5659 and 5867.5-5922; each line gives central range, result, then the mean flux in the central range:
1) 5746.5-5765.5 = -0.34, 27.6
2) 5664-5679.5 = -0.70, 29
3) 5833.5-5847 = -1.21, 28.9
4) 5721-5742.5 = -1.28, 28.9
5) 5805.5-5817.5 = -0.81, 28.5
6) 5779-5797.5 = -0.44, 27.5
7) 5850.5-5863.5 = -0.10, 26.5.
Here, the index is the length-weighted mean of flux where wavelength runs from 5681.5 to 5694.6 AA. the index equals 27.9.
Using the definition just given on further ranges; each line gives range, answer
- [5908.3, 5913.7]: 26.8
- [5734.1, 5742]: 29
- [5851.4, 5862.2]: 26.8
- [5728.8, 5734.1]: 27.9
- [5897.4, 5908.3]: 26.3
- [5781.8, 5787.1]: 26.4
